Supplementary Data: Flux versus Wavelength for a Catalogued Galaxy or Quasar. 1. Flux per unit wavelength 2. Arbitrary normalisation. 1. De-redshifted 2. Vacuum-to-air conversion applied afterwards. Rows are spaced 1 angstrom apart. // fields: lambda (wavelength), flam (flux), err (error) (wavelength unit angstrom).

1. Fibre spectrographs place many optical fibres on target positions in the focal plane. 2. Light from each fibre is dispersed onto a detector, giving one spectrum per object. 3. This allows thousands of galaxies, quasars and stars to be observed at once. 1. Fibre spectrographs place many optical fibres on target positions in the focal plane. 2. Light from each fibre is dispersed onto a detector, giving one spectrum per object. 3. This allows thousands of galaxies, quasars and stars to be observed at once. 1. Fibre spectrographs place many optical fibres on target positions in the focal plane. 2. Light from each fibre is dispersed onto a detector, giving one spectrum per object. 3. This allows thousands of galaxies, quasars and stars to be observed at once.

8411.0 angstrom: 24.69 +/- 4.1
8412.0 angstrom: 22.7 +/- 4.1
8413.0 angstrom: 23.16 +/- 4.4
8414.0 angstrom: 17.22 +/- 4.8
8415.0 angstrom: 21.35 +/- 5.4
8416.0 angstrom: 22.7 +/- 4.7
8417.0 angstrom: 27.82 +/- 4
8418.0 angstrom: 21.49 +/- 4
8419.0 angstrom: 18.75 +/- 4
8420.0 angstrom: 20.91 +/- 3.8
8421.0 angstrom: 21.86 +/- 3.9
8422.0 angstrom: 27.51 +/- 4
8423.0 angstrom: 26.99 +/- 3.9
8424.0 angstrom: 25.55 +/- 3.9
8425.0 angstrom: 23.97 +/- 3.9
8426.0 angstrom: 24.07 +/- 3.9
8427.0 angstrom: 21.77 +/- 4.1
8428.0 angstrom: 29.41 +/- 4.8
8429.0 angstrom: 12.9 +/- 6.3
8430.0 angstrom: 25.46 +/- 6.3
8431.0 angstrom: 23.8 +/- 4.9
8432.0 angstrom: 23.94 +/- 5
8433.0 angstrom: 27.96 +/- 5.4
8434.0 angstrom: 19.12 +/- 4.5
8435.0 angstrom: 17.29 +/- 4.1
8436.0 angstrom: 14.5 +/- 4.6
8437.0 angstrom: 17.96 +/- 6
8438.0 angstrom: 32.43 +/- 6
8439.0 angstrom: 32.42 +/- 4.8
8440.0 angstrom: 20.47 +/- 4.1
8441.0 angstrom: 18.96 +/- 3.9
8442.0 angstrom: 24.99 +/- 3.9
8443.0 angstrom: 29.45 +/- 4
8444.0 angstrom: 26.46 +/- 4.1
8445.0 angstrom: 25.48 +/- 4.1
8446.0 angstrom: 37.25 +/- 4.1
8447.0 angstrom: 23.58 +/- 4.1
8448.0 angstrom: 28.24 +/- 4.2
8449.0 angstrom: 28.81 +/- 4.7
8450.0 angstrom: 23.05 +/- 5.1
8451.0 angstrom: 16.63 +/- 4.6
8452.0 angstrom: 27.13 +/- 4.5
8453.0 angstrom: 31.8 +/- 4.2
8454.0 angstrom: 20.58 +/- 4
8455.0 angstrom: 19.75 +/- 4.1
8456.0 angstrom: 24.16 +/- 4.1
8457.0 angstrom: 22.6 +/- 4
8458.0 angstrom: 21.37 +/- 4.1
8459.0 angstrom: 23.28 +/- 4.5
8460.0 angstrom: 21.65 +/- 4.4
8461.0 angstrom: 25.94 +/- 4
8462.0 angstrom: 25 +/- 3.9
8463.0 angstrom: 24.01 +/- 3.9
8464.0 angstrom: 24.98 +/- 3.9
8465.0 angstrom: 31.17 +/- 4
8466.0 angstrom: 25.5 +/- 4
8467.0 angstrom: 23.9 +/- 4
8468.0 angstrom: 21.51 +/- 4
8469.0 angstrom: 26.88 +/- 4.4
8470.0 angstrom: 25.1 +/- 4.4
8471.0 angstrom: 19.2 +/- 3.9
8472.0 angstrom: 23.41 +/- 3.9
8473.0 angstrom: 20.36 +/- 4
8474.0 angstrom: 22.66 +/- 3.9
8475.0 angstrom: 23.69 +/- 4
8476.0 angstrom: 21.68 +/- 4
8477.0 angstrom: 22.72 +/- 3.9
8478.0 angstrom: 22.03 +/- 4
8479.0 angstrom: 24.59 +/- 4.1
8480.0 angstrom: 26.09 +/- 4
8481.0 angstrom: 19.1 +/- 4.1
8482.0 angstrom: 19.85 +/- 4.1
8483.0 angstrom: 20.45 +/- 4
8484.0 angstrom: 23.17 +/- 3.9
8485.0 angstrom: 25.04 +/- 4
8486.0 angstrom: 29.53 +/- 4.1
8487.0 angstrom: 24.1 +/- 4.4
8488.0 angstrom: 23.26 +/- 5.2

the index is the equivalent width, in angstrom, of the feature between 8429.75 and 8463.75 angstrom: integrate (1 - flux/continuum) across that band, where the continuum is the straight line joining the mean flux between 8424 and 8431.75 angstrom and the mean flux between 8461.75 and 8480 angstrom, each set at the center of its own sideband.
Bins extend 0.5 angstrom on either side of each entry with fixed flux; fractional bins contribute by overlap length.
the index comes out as -1.1 angstrom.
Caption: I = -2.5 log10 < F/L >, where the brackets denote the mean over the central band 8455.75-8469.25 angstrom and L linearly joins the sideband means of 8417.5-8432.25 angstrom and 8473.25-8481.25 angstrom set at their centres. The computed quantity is -0.07 mag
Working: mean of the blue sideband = 23.2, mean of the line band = 24.4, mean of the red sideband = 22.9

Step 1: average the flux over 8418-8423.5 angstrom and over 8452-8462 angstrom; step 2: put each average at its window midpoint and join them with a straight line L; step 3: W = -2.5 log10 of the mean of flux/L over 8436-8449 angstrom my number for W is -0.12 mag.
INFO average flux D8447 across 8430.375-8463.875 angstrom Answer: 24.3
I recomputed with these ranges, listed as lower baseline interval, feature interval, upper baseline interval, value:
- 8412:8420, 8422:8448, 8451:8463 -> -0.080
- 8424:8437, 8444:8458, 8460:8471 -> -0.068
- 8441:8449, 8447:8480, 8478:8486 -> 0.058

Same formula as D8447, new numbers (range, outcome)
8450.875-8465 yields 23.9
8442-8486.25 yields 24.3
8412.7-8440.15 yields 23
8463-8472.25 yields 24.6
